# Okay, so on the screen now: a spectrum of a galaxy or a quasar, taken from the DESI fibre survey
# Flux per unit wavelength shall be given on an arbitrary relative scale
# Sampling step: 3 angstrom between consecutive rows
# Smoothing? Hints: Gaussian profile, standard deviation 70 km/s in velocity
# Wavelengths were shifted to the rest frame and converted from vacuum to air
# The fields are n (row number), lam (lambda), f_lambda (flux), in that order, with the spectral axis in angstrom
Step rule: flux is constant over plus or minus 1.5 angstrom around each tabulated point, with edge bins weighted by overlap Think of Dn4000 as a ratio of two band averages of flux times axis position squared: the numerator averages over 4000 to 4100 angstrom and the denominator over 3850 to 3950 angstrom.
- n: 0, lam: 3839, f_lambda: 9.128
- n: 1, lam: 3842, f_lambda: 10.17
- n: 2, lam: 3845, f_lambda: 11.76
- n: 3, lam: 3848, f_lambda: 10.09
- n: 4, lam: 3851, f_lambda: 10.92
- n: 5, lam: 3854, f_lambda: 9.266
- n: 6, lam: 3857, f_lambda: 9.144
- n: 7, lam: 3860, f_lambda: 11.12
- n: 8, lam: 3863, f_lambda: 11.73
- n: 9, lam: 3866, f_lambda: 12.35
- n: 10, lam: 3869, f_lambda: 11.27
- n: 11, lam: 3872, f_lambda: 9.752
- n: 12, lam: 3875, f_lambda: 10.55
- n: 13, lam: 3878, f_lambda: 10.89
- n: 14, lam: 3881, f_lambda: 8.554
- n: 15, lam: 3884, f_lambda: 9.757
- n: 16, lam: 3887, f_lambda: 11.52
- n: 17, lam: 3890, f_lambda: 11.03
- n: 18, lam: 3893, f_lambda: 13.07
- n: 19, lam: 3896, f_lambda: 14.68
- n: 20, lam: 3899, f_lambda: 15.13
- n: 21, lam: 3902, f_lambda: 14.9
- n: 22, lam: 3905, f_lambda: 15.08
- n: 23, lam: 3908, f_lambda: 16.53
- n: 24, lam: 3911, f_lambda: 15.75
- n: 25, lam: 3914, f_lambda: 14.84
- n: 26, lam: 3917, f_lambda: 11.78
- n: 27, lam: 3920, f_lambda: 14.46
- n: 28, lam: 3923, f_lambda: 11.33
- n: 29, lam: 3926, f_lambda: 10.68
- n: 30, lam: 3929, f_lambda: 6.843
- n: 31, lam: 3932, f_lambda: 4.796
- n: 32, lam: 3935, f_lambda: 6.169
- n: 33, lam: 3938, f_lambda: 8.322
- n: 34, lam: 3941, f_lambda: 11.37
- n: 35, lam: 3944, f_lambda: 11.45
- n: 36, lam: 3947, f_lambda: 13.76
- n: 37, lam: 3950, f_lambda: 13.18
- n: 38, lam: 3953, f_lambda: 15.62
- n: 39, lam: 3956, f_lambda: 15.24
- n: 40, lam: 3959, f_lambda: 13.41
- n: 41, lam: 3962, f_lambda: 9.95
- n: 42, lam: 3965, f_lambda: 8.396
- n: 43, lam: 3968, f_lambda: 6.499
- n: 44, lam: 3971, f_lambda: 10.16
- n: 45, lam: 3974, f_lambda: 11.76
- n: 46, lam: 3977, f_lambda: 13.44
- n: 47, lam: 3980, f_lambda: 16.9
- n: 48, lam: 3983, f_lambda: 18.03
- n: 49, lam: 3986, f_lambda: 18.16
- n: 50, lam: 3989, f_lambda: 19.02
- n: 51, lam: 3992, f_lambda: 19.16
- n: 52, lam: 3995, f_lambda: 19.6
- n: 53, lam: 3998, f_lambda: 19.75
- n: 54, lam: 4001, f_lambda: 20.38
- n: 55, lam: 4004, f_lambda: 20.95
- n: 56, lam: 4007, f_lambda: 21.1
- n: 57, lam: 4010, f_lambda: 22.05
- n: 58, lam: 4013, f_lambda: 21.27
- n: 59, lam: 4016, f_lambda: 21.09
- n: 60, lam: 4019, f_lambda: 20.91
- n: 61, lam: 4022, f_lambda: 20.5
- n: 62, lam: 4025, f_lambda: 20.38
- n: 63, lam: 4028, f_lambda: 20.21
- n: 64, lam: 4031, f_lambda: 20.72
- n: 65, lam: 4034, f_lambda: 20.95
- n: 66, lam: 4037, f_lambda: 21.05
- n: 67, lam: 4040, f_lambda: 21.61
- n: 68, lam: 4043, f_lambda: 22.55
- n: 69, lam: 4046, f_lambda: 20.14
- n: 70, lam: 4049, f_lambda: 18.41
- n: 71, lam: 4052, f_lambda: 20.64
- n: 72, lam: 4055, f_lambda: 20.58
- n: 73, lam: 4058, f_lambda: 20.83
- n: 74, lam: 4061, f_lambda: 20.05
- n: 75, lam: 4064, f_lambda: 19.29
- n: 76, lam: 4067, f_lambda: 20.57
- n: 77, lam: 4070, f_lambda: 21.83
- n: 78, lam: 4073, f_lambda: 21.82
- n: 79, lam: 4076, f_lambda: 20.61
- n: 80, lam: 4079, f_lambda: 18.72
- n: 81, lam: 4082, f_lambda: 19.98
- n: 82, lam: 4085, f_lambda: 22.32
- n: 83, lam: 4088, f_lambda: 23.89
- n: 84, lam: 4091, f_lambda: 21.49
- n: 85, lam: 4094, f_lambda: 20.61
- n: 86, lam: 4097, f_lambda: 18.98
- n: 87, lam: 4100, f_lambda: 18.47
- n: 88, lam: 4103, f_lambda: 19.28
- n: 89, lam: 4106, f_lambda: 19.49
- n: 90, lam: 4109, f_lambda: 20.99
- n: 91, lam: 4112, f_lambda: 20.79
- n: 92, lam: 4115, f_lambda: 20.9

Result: 1.95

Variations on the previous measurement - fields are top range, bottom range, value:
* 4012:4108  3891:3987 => 1.75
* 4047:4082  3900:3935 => 1.79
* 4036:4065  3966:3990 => 1.52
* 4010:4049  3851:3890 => 2.15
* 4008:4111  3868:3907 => 1.86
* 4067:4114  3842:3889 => 2.18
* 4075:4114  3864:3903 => 1.93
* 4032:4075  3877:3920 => 1.70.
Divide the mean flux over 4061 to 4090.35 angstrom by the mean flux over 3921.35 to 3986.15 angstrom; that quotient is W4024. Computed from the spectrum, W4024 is 1.8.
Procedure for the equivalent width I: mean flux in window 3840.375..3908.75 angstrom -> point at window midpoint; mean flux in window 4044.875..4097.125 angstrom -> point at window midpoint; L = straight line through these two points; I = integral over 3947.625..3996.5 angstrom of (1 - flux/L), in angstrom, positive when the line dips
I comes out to 5.8 angstrom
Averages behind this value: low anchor 11.6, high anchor 20.6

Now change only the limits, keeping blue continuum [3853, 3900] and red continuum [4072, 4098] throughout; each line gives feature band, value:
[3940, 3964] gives 2.9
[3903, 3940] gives 4.9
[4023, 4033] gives -1.2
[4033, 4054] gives -1.9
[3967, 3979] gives 3.7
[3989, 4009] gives -3.7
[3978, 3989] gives -1.0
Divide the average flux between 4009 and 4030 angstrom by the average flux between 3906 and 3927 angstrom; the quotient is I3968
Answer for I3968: 1.52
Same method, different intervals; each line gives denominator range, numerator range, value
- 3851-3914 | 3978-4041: 1.66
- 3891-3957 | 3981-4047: 1.64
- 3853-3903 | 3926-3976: 0.92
